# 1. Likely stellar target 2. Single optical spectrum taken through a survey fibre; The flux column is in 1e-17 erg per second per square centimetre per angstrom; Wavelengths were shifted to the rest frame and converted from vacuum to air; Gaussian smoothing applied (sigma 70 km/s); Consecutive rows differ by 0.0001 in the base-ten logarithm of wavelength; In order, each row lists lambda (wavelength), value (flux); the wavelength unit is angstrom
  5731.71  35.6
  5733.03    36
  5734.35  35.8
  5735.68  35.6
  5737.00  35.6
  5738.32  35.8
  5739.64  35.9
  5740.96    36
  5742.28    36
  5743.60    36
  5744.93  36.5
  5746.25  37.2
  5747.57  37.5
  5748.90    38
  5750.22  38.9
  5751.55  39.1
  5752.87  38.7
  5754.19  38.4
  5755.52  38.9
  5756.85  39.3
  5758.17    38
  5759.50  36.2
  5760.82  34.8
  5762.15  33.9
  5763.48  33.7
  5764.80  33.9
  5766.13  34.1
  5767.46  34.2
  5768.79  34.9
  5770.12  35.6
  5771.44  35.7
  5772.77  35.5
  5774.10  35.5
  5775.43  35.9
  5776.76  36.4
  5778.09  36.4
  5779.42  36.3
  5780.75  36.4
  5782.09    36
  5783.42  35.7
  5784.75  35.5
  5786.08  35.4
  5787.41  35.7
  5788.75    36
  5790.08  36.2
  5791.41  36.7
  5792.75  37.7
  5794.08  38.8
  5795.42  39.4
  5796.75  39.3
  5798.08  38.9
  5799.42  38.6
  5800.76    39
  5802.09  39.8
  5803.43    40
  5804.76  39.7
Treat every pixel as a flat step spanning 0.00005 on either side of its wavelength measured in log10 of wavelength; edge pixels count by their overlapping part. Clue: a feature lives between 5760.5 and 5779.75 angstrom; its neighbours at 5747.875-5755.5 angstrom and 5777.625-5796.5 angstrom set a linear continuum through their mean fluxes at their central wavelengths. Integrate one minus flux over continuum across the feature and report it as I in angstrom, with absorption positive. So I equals 1.26 angstrom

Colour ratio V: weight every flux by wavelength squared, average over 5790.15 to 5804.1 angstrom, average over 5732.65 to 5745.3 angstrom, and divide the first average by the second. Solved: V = 1.1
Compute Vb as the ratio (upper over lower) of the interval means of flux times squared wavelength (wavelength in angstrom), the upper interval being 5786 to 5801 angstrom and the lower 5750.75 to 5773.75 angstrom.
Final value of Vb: 1.05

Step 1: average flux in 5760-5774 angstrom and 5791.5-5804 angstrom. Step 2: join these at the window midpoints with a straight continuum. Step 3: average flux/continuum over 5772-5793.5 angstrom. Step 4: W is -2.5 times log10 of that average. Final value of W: 0.02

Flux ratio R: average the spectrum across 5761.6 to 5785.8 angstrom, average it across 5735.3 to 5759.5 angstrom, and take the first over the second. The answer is 0.95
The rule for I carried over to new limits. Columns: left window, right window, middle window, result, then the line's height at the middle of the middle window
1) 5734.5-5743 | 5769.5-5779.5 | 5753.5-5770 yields 0.01 angstrom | 35.9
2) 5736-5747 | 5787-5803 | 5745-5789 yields 0.89 angstrom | 37.1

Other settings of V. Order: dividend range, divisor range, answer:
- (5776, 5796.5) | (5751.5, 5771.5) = 1.02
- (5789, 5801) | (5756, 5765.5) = 1.08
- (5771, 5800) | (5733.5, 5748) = 1.03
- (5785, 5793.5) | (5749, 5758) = 0.95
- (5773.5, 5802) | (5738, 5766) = 1.02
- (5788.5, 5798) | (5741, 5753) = 1.03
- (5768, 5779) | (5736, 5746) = 1.00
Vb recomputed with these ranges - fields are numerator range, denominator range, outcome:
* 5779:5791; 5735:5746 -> 1.01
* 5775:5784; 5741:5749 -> 1.00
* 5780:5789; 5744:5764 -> 0.97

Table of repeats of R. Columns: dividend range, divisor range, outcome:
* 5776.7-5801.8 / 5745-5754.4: 0.97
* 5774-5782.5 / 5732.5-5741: 1.01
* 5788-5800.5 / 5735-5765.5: 1.03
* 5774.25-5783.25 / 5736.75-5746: 1.00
